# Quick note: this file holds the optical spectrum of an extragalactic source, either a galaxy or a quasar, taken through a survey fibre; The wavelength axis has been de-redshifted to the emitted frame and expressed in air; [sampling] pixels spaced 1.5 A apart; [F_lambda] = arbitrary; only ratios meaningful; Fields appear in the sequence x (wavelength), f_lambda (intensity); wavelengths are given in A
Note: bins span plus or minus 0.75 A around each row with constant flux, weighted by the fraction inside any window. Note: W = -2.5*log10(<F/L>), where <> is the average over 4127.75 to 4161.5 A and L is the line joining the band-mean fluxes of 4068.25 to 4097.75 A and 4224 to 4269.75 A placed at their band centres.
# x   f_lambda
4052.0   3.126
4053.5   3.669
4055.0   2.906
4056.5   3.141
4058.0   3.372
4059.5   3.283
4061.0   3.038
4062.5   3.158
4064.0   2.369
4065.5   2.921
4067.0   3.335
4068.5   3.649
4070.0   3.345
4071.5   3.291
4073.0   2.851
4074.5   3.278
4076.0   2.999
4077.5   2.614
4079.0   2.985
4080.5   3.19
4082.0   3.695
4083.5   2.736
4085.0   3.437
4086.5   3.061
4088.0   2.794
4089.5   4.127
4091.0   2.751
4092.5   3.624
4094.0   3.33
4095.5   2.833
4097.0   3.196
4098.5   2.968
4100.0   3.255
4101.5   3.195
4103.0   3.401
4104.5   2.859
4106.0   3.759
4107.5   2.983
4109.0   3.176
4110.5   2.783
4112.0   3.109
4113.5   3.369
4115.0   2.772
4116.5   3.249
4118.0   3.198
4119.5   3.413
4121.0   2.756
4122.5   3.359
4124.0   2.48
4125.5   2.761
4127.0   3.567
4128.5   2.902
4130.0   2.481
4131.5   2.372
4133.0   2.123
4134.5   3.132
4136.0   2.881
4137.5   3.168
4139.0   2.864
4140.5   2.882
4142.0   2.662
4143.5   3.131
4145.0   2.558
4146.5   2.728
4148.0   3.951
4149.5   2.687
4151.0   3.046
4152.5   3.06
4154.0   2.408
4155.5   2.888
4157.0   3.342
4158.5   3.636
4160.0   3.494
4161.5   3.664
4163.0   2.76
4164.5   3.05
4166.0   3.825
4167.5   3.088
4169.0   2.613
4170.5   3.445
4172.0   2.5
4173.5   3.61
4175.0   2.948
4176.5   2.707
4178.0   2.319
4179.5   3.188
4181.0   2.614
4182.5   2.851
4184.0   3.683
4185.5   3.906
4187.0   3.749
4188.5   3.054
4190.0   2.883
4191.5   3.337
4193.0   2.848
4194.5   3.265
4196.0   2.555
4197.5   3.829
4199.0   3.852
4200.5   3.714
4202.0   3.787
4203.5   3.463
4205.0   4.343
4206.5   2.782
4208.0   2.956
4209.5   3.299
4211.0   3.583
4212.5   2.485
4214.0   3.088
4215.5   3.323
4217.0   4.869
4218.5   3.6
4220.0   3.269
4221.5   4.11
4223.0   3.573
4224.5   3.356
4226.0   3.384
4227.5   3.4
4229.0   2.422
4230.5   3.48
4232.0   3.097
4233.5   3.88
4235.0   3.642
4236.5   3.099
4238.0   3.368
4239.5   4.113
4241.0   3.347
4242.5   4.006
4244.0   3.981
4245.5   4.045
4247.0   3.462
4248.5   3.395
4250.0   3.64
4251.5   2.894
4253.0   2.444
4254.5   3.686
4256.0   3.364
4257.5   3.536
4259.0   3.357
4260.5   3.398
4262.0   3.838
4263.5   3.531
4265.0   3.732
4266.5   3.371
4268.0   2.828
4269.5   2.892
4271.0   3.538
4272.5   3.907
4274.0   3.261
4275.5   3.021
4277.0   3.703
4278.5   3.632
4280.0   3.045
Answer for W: 0.12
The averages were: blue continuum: 3.18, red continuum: 3.43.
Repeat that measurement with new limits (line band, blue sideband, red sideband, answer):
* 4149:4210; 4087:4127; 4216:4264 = 0.050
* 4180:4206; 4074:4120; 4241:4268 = -0.008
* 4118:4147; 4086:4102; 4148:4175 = 0.109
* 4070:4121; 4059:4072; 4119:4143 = -0.050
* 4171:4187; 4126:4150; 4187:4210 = 0.043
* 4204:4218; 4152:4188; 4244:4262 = -0.044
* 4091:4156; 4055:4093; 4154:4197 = 0.048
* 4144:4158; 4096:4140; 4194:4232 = 0.064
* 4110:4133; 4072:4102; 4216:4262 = 0.100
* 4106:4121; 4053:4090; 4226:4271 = 0.031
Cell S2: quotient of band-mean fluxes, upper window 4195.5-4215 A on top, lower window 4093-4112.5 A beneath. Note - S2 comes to 1.1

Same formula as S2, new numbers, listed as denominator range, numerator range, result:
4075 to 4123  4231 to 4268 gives 1.11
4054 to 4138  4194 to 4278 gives 1.12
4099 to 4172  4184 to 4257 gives 1.13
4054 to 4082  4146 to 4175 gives 1.01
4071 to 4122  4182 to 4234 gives 1.08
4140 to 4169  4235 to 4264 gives 1.13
